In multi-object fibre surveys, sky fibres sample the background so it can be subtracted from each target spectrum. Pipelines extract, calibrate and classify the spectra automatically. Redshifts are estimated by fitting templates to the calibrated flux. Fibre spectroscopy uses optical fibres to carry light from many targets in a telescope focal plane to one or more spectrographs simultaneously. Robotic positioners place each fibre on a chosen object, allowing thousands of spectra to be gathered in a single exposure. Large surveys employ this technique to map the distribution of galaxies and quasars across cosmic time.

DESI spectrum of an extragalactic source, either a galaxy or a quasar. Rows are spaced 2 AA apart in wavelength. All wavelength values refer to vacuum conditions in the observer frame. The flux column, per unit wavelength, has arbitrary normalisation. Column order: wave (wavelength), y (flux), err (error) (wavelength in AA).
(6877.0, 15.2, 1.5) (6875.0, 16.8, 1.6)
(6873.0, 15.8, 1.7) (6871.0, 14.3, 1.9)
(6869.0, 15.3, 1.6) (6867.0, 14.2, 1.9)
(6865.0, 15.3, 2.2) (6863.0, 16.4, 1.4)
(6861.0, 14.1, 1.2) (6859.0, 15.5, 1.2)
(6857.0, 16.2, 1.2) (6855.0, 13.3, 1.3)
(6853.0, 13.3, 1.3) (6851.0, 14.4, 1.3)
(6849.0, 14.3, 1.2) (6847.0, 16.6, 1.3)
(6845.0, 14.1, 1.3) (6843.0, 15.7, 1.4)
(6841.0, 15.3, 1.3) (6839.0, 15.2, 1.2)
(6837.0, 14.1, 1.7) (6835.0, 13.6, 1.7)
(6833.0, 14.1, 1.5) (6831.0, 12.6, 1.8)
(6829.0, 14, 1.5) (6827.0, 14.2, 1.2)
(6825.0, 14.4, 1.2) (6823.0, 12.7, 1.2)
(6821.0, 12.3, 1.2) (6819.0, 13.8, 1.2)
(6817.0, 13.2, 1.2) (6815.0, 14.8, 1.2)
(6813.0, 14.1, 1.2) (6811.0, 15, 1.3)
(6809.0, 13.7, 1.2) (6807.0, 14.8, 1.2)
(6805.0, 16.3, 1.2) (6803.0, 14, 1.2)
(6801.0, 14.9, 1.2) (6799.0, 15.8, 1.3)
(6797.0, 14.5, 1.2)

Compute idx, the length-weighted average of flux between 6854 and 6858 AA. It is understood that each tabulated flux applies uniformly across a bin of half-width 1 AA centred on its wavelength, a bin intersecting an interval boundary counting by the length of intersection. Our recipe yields 14.8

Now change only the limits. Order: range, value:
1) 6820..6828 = 13.4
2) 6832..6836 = 13.8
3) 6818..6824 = 12.9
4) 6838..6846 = 15.1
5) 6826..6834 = 13.7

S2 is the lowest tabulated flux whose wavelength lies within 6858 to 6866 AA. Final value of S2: 14.1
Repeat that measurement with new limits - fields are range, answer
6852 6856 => 13.3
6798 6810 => 13.7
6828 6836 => 12.6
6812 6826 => 12.3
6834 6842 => 13.6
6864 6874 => 14.2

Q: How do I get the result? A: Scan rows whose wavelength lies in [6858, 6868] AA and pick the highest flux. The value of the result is 16.4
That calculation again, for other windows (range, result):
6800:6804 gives 14.9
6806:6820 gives 15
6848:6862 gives 16.2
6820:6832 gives 14.4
